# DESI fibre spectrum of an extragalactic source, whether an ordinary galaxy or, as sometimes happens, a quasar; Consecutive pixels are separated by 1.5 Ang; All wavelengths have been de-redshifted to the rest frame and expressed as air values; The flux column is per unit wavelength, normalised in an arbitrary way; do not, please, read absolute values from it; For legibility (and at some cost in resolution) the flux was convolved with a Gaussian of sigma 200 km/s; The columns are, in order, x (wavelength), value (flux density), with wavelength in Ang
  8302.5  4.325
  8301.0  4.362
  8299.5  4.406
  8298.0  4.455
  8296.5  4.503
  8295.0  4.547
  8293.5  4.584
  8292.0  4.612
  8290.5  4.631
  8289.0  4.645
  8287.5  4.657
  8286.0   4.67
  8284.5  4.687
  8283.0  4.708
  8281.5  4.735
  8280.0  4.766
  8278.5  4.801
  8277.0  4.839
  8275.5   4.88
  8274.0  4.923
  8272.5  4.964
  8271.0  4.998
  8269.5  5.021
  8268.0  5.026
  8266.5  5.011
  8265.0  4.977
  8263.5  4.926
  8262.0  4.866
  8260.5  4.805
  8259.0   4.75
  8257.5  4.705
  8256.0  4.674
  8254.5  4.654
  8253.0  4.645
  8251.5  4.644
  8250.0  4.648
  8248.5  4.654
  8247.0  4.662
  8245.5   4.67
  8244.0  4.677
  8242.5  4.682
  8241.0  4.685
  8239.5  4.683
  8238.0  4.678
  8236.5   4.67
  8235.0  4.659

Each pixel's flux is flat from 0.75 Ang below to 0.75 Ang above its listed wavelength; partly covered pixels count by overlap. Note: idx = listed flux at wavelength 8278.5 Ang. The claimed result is 4.801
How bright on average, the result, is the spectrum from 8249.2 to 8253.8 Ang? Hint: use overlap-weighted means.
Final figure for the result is 4.65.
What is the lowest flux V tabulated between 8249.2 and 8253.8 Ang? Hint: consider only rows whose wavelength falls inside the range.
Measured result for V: 4.644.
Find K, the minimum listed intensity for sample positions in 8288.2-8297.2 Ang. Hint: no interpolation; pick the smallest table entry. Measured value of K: 4.503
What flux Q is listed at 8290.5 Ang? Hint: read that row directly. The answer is 4.631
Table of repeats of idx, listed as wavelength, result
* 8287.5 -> 4.657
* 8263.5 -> 4.926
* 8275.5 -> 4.88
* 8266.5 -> 5.011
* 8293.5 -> 4.584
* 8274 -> 4.923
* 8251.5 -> 4.644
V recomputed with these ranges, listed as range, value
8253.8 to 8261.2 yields 4.654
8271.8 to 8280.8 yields 4.766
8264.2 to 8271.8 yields 4.977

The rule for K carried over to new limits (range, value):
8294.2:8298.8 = 4.455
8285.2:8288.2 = 4.657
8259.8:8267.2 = 4.805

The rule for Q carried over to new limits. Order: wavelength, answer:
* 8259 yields 4.75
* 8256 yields 4.674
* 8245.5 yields 4.67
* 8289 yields 4.645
